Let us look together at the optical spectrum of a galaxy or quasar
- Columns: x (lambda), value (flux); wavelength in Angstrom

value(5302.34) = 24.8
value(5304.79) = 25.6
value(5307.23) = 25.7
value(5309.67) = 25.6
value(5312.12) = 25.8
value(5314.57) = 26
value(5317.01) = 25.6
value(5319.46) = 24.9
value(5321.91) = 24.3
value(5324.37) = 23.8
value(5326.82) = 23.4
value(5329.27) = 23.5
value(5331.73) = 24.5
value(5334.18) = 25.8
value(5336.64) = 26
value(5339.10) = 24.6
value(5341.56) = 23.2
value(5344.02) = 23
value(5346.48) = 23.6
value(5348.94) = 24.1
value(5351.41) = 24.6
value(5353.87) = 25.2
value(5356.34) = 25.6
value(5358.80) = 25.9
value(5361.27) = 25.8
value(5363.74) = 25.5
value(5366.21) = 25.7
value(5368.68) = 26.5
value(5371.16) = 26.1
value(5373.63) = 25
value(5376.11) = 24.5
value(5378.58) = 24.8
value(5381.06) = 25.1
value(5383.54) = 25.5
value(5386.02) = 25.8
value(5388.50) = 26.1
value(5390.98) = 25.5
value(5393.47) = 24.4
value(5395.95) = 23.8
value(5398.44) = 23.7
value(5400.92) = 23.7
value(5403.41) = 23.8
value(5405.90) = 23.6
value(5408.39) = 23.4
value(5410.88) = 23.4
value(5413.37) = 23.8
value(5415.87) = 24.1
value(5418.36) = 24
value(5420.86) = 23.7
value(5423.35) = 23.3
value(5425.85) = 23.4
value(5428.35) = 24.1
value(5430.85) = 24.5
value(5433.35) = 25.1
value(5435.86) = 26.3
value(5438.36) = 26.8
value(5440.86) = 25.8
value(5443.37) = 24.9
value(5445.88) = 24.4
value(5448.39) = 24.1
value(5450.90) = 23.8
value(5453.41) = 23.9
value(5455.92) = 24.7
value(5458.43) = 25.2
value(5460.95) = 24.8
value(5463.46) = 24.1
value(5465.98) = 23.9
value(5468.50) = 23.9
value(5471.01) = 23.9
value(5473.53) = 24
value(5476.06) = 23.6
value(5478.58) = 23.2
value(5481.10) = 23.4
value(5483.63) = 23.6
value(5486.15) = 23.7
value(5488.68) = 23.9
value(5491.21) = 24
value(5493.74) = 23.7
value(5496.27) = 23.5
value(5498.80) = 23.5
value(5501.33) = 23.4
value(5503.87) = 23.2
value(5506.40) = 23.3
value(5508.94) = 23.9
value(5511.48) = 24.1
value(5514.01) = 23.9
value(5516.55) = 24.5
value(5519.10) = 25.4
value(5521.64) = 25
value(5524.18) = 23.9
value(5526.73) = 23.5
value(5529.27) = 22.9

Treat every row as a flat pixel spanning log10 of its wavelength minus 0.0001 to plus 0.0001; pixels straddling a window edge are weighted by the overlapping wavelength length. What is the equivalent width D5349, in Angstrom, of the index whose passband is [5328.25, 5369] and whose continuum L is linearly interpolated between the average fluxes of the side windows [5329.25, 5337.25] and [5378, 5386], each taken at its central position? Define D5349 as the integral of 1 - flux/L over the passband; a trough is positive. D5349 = 0.45 Angstrom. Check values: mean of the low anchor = 25.1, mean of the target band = 24.9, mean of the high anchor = 25.2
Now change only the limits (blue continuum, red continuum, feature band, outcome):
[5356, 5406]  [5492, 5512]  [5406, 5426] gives 0.8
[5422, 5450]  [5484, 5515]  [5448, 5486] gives 0.4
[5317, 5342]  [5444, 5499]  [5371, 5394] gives -0.9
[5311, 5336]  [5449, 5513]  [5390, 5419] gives 0.5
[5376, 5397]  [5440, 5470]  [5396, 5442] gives 1.0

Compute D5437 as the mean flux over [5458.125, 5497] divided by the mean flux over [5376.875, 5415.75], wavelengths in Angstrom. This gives 1.0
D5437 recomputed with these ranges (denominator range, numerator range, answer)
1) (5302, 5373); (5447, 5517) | 0.96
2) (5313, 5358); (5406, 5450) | 0.99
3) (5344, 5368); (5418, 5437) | 0.97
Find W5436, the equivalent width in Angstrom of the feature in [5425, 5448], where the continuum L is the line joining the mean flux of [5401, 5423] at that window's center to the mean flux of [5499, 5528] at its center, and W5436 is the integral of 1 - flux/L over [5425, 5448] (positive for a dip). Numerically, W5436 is -1.2 Angstrom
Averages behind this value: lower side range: 23.7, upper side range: 24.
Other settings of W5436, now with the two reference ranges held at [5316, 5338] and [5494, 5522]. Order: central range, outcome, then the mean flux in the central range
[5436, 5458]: -0.7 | 24.9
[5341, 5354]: 0.4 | 23.9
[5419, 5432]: 0.2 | 23.8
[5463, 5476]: 0.1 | 23.9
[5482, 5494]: 0.1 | 23.8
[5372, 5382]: -0.2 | 24.9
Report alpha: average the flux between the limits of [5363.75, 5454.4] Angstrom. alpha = 24.6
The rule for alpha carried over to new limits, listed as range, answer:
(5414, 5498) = 24.2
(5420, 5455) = 24.6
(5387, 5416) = 24.1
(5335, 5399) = 25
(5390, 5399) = 24.3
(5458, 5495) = 23.9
